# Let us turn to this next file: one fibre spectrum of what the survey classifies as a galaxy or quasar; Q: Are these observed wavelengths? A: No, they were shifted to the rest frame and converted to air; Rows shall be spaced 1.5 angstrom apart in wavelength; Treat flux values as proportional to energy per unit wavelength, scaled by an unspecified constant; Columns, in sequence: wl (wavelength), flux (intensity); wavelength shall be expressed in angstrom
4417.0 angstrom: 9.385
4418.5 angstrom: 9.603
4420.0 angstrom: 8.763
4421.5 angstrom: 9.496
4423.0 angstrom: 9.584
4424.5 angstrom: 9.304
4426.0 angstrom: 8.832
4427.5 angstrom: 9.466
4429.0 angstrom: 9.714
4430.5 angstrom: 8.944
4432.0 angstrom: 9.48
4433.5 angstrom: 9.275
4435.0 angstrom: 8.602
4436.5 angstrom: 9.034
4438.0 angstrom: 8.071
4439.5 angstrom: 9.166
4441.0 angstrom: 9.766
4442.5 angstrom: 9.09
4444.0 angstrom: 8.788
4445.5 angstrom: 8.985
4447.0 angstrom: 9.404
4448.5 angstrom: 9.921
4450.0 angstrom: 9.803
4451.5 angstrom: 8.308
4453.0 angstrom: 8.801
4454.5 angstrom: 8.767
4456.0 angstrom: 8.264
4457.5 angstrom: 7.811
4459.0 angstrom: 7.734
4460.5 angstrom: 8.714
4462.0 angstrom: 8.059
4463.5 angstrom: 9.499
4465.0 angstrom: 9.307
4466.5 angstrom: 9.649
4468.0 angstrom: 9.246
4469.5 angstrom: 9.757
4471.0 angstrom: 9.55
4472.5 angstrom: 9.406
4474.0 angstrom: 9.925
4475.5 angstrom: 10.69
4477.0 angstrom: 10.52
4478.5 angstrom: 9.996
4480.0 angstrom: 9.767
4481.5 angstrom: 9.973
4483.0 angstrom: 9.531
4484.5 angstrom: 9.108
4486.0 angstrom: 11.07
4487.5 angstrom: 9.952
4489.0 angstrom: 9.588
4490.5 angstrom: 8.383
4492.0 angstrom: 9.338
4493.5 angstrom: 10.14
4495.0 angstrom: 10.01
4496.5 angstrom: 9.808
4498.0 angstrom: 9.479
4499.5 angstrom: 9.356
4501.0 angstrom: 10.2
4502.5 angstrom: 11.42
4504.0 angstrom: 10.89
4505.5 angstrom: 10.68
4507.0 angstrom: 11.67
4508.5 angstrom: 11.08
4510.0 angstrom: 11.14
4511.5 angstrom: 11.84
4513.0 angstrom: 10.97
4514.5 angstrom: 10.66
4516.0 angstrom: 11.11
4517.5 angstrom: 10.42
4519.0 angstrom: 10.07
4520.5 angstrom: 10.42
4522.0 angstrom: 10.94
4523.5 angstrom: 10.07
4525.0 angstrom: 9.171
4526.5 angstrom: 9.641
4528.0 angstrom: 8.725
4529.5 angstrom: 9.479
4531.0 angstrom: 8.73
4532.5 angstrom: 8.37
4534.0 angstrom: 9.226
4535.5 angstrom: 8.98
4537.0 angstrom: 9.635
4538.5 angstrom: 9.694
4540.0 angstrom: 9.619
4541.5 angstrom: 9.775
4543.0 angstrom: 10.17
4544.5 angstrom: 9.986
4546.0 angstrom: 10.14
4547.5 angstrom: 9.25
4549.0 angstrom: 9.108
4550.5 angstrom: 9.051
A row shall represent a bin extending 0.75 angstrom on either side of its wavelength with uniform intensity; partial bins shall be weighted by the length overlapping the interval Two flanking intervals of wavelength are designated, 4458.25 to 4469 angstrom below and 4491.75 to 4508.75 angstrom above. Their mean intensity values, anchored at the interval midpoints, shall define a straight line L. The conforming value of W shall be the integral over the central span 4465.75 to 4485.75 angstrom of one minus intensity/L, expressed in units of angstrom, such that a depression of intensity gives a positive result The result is -0.92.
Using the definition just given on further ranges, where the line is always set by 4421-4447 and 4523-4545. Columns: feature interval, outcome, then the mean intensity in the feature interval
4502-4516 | -2.7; 11.1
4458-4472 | 0.3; 9.04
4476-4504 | -1.8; 9.9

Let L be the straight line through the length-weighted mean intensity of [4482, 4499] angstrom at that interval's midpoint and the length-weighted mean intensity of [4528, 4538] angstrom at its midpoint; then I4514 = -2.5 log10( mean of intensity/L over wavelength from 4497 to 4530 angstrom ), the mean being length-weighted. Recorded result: -0.12 mag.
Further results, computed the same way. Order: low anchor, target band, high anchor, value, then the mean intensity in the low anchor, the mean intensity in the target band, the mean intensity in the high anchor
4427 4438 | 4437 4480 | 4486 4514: 0.048 mag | 9.13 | 9.19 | 10.4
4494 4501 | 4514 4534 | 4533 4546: -0.013 mag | 9.74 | 9.8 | 9.64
